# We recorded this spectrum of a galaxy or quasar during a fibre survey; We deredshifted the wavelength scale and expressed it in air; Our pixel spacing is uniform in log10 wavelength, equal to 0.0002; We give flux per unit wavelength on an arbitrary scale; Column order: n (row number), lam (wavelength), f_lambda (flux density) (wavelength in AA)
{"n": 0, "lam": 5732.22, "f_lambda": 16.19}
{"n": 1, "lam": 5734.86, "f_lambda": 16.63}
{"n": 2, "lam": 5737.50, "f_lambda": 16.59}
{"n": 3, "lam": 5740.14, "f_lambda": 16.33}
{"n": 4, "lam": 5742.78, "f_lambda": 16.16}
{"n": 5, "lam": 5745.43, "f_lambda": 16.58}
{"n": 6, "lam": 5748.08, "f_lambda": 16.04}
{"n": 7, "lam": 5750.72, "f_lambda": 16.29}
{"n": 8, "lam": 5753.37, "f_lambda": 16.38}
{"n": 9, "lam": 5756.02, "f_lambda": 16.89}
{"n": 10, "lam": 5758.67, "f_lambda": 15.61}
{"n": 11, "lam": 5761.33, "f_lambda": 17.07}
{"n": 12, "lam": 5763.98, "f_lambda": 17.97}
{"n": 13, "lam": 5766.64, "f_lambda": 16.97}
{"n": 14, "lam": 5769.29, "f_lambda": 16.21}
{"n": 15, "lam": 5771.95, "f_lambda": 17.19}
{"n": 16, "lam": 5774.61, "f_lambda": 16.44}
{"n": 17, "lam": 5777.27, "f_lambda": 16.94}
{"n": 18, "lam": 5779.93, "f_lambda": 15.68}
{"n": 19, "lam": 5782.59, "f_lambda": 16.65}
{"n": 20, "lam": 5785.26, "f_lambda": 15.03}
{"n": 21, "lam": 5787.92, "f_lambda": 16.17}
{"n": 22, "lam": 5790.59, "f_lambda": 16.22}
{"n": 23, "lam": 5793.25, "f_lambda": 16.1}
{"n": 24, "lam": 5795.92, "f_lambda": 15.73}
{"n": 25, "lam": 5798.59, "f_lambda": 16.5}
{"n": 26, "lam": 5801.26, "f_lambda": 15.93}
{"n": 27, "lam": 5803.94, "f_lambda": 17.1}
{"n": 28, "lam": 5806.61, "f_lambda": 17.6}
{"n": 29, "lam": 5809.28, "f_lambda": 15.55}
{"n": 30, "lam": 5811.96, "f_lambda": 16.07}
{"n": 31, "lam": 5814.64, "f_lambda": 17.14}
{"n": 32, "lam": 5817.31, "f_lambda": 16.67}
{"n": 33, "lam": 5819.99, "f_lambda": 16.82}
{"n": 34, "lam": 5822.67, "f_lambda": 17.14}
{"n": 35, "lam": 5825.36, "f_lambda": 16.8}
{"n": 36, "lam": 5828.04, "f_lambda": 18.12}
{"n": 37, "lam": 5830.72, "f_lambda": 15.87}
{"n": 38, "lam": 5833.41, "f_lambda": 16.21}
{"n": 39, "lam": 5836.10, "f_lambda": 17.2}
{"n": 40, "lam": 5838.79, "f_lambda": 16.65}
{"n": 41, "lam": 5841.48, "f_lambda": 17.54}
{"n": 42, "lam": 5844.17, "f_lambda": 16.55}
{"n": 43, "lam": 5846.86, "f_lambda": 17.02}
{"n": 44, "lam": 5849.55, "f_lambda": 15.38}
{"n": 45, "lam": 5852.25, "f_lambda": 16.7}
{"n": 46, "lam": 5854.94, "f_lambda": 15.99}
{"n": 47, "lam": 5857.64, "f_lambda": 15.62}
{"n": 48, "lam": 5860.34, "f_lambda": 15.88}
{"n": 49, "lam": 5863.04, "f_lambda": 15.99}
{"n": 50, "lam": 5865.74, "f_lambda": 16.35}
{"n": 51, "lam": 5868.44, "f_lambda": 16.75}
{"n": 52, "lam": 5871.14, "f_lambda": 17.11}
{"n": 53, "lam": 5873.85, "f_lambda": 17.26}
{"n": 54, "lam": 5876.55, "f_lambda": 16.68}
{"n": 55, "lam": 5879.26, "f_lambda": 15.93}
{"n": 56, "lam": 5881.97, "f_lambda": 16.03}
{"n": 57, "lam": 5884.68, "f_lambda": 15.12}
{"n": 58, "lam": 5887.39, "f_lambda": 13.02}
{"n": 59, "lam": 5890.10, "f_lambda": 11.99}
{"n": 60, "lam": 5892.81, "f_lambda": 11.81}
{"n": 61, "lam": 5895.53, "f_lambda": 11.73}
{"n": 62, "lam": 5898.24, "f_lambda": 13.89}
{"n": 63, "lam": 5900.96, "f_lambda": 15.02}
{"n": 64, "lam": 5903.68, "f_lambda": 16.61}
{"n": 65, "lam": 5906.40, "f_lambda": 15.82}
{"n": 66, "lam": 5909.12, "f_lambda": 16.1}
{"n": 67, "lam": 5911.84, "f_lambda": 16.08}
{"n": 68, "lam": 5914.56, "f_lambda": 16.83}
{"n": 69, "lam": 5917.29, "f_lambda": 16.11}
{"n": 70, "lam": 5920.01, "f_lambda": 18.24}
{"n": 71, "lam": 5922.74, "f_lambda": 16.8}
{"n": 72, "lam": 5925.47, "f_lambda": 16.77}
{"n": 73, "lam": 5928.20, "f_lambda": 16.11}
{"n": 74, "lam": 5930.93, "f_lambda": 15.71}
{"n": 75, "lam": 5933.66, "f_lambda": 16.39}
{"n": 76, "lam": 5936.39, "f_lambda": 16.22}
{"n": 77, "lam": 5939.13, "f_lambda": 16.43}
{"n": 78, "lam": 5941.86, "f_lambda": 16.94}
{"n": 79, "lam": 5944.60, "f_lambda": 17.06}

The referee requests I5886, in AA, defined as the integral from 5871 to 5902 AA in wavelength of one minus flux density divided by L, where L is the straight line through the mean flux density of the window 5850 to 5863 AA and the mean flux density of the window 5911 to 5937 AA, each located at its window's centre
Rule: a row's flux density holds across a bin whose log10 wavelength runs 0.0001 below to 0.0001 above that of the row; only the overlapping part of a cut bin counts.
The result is 3.2 AA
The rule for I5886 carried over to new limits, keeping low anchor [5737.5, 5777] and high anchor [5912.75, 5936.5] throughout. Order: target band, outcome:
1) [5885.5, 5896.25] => 2.77 AA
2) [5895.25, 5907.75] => 1.30 AA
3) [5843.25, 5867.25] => 0.62 AA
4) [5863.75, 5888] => 0.69 AA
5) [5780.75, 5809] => 0.56 AA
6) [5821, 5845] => -0.46 AA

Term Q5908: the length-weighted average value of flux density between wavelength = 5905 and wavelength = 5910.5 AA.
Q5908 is 16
